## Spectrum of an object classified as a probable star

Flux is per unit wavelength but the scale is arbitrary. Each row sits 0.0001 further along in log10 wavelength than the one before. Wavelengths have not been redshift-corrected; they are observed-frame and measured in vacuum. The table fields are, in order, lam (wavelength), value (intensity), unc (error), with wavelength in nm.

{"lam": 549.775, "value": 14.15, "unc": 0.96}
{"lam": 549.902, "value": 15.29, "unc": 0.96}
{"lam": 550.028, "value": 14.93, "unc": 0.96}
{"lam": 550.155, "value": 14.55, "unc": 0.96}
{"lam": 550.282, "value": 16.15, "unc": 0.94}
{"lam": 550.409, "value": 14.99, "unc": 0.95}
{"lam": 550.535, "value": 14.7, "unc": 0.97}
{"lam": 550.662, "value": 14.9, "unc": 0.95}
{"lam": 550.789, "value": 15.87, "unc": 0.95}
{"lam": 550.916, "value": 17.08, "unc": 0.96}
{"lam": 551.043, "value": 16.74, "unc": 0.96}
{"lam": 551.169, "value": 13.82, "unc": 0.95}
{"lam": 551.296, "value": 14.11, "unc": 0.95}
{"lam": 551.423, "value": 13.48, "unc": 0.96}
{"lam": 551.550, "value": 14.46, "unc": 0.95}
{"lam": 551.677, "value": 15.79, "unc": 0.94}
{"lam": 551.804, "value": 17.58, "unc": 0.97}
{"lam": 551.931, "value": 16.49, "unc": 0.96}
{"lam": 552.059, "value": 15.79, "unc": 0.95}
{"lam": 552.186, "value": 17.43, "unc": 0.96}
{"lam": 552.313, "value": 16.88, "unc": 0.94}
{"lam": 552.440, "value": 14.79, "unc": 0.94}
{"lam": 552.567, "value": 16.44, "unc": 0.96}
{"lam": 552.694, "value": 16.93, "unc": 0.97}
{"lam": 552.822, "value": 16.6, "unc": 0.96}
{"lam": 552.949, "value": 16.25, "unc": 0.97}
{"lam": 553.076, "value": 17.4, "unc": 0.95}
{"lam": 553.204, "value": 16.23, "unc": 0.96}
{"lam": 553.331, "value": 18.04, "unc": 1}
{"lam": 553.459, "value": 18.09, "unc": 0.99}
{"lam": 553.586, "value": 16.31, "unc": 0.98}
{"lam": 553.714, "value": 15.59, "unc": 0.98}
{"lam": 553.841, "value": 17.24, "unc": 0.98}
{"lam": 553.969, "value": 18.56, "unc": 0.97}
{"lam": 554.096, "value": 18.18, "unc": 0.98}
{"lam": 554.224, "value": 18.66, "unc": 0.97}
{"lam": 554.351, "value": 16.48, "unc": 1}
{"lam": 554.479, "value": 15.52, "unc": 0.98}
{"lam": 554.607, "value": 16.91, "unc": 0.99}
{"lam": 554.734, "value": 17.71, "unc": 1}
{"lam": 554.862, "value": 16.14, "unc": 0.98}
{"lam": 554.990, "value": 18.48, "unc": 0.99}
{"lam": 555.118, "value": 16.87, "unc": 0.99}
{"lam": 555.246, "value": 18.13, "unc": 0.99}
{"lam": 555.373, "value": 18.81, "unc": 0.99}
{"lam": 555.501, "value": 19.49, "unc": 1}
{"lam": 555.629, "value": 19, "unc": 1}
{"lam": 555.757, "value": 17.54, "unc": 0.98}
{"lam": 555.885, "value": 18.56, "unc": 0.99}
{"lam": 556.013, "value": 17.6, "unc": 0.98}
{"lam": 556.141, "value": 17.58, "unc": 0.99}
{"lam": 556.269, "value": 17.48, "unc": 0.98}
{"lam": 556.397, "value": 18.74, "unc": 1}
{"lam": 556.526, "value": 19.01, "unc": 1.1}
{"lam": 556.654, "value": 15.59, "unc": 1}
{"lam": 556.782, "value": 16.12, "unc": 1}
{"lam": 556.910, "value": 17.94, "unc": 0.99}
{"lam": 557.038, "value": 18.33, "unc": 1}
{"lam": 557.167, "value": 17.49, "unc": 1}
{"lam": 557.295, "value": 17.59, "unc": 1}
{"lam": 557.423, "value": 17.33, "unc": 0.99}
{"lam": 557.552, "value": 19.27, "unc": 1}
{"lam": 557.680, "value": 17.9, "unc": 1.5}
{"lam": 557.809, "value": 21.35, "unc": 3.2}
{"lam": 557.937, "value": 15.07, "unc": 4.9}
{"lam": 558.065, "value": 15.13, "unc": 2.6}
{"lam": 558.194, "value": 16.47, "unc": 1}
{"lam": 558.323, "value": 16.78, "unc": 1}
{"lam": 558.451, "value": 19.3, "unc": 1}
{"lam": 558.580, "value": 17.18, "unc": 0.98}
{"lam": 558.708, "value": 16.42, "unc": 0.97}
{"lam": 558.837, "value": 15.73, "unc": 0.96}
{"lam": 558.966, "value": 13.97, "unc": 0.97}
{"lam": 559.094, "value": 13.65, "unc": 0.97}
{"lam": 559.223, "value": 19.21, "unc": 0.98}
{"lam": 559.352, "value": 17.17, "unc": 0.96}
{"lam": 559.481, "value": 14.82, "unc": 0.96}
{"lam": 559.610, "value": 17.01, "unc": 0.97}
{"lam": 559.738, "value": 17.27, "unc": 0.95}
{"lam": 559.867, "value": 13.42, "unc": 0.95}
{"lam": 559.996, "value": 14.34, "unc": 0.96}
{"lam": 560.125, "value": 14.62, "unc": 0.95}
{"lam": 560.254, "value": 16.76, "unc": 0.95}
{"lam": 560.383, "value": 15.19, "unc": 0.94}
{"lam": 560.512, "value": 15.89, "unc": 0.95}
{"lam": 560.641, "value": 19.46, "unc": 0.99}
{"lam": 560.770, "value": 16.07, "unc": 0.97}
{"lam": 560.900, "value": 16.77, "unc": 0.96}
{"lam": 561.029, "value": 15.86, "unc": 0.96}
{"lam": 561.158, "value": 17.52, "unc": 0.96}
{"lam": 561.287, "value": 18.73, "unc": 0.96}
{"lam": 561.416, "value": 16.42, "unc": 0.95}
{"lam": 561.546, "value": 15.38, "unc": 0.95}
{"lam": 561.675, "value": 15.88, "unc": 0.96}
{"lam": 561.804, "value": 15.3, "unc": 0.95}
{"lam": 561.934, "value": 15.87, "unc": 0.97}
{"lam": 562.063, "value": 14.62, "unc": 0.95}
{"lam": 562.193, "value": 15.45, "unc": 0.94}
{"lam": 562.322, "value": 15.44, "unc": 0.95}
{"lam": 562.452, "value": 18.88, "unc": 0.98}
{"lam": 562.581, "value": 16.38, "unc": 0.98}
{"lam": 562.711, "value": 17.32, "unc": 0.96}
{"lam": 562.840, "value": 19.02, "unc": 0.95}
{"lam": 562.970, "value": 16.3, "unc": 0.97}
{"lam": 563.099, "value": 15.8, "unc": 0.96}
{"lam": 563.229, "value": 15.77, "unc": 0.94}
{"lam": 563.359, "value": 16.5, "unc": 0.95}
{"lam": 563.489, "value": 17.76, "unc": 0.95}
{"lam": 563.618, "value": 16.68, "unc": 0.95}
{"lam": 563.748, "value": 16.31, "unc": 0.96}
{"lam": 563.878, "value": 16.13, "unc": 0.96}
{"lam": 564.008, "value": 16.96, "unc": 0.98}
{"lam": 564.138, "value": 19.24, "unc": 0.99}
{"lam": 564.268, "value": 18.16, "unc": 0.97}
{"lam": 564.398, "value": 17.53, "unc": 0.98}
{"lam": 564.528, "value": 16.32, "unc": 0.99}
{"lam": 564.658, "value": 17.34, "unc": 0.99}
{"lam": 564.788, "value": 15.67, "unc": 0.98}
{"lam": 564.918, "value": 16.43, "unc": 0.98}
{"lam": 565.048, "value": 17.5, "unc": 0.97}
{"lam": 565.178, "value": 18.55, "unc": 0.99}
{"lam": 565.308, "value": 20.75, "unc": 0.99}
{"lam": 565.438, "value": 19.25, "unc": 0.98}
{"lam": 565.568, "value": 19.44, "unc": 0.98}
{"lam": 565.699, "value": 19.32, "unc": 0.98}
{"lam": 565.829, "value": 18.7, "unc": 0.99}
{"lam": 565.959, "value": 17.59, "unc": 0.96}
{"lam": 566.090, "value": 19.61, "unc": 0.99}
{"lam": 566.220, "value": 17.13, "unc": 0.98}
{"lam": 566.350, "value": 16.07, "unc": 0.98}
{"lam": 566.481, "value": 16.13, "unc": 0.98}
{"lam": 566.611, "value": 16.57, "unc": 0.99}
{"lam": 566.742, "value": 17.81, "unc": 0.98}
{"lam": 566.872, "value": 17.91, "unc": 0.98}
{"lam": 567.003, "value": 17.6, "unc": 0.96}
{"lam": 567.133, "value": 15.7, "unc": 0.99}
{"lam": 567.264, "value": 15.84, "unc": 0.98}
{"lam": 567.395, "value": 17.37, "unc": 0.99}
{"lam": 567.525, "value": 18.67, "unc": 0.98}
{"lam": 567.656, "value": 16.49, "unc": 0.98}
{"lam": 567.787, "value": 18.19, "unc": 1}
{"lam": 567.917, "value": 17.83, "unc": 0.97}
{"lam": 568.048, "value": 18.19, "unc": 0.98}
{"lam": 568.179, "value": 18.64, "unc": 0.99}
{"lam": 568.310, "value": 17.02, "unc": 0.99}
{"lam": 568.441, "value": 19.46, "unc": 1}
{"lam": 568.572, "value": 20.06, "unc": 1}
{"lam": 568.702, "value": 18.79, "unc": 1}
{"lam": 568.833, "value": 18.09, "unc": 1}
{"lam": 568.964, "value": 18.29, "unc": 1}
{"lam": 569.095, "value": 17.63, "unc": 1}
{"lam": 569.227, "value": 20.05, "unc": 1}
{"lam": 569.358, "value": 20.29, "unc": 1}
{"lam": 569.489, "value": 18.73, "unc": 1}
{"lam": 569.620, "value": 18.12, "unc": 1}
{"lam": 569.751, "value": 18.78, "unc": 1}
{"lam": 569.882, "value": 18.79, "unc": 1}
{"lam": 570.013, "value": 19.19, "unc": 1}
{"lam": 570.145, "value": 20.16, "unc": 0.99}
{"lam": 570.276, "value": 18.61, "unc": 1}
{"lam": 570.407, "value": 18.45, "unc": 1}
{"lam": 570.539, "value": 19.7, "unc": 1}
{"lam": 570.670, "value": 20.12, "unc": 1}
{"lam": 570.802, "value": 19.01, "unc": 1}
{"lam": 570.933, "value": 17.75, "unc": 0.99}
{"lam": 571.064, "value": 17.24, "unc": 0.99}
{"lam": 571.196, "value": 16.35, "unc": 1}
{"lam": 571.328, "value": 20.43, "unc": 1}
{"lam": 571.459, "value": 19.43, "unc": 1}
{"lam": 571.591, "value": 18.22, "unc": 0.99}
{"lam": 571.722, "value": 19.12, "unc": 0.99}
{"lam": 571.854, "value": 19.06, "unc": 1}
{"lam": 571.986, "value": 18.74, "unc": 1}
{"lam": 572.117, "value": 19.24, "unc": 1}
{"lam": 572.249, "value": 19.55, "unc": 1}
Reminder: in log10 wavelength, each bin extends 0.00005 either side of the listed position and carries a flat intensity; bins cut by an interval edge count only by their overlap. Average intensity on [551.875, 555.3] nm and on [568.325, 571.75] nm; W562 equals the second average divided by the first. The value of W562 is 1.11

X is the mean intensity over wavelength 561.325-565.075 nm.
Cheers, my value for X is 16.6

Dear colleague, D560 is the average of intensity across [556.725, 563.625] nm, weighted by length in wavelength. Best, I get 16.6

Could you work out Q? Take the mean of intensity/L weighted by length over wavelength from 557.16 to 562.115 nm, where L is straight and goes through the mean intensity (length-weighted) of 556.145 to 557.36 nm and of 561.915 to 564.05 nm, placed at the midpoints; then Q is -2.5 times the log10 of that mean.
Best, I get 0.04 mag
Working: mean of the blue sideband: 17.6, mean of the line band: 16.5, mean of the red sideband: 16.6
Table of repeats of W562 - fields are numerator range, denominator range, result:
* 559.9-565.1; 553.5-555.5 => 0.95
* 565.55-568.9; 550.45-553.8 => 1.11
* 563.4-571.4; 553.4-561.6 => 1.06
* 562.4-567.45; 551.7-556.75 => 1.01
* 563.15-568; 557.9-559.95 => 1.08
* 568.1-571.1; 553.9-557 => 1.06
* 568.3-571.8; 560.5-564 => 1.14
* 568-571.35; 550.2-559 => 1.11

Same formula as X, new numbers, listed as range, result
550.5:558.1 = 17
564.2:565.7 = 18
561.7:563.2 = 16.4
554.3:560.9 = 17.1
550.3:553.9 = 16.1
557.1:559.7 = 16.9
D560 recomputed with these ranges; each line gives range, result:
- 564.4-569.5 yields 18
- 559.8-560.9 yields 15.8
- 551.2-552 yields 15.2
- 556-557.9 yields 17.9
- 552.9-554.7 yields 17.1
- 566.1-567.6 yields 17.1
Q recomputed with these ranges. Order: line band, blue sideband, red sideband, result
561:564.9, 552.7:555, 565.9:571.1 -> 0.069 mag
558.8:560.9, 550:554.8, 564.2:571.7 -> 0.082 mag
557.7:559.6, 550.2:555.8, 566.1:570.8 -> 0.038 mag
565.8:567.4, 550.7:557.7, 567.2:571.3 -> 0.063 mag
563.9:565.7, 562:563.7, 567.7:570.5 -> -0.041 mag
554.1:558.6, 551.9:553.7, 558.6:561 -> -0.085 mag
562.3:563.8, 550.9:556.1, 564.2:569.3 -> 0.045 mag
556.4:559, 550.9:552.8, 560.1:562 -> -0.069 mag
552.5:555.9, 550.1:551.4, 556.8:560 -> -0.093 mag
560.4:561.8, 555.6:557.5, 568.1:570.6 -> 0.090 mag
